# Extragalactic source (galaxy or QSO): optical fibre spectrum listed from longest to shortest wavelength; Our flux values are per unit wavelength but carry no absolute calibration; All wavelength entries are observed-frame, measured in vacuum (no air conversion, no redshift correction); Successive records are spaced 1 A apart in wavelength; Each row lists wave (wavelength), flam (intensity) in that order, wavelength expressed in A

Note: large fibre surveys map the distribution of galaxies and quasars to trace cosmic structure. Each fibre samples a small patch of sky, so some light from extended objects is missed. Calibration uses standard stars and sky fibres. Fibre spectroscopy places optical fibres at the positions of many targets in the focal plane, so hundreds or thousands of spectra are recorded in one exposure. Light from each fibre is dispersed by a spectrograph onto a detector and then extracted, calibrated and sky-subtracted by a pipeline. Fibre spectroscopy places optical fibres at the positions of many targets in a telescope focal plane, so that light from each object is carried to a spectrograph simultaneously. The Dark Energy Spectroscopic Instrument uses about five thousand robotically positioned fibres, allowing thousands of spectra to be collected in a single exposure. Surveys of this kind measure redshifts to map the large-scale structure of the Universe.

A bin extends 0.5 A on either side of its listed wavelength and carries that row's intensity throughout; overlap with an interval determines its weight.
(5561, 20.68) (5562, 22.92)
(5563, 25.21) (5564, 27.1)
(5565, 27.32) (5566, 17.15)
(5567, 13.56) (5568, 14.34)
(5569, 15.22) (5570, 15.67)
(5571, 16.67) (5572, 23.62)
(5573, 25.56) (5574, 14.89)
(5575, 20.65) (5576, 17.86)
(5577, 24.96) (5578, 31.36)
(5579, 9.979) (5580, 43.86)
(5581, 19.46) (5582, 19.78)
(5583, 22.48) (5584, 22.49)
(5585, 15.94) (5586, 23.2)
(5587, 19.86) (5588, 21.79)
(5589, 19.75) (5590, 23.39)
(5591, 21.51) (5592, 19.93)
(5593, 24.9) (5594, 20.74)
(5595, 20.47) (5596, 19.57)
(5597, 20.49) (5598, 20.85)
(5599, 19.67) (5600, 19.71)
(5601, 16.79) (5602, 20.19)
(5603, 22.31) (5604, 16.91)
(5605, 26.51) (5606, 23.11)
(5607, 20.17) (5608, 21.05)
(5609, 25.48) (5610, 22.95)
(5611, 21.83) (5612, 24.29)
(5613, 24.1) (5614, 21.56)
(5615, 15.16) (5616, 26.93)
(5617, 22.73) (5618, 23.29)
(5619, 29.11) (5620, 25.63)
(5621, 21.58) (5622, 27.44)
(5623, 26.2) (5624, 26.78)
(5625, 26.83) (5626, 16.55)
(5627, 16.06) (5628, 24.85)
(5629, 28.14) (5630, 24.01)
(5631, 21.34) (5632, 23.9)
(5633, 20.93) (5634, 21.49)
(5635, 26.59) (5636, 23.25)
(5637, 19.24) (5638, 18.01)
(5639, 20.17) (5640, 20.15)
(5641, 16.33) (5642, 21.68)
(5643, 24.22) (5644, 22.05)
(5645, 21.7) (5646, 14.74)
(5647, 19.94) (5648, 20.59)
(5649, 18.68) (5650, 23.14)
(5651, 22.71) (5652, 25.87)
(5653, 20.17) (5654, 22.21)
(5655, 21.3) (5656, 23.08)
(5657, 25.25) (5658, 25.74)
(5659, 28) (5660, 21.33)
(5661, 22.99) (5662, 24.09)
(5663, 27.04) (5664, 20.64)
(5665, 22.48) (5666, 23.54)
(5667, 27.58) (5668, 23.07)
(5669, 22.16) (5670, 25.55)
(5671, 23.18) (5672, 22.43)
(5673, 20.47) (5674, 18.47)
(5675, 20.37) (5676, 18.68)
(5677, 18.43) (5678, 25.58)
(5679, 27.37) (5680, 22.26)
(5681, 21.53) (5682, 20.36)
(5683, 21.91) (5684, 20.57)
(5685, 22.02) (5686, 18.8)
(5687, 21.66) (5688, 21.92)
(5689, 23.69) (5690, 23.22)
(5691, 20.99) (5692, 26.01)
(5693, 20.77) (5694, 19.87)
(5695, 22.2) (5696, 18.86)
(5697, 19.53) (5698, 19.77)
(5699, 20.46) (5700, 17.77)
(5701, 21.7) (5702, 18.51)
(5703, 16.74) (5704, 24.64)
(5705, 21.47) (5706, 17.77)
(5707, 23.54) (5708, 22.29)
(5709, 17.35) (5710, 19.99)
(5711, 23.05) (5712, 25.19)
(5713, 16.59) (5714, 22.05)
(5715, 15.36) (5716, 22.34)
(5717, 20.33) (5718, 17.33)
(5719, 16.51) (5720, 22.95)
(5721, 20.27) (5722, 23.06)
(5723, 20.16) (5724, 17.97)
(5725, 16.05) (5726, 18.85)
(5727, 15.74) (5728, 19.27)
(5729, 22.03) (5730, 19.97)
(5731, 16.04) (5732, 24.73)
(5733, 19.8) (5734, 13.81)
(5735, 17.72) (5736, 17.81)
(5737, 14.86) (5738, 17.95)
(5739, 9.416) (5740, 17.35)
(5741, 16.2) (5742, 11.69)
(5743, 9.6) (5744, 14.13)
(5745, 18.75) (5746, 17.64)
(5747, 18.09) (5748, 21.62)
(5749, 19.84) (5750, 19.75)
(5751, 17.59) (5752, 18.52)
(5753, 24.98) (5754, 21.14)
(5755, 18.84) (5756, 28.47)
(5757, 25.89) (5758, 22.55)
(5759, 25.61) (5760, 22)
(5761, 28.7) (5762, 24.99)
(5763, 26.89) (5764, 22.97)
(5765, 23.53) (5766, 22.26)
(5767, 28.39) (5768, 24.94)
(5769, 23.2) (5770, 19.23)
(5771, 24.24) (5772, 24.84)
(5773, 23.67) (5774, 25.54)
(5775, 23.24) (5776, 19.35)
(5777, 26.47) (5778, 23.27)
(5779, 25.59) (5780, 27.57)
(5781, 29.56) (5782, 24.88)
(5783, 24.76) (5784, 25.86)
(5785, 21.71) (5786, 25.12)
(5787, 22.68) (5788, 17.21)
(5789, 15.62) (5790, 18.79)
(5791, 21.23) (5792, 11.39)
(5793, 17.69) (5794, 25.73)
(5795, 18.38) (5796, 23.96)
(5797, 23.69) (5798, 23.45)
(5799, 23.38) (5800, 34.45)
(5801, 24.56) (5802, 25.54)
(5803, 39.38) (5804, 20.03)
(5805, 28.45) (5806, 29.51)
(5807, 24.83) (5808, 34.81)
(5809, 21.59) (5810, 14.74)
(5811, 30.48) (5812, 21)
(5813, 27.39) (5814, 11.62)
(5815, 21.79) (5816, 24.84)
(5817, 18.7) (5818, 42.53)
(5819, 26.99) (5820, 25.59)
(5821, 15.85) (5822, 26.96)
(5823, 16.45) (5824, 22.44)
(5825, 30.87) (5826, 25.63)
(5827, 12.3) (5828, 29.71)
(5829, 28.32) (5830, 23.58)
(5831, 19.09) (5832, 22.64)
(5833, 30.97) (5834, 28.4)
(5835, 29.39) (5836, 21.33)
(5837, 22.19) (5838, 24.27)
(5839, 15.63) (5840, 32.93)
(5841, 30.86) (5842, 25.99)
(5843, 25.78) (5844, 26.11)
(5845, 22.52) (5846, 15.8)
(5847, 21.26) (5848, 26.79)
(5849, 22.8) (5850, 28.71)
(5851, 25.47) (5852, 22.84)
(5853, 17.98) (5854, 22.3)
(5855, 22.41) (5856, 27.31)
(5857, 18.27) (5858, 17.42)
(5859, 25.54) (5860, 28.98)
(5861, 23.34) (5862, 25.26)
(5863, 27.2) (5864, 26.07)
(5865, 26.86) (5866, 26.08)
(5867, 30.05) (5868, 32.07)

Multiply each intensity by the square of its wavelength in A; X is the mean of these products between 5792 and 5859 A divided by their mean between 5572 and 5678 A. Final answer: 1.17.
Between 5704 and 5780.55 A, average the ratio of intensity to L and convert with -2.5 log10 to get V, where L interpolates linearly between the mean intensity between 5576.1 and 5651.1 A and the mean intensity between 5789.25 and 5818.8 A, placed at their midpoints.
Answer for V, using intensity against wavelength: 0.14 mag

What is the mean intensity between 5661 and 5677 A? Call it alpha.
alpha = 22.5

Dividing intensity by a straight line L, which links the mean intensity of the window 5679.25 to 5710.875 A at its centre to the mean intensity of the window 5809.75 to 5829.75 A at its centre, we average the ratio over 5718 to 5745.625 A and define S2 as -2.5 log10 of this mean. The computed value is 0.24 mag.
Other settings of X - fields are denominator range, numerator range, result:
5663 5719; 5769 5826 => 1.17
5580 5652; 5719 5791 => 1.01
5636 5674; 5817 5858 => 1.17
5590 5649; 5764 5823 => 1.16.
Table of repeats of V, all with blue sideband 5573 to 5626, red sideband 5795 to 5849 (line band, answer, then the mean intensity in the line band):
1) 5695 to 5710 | 0.17 mag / 20.1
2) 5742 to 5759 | 0.21 mag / 19.8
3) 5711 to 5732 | 0.20 mag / 19.6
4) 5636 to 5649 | 0.14 mag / 20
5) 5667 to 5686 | 0.06 mag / 22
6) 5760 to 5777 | 0.00 mag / 24.1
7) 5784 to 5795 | 0.22 mag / 19.9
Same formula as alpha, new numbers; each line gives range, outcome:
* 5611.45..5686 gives 22.5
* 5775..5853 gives 24.1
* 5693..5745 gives 18.8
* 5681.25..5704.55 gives 21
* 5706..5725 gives 20.2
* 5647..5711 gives 21.9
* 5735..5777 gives 20.9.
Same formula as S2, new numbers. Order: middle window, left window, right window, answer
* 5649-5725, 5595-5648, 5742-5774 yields 0.02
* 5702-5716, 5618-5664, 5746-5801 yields 0.12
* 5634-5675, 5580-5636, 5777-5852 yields 0.03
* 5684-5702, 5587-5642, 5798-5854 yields 0.10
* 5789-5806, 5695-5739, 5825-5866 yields -0.05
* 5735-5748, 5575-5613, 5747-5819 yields 0.43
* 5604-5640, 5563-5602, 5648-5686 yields -0.06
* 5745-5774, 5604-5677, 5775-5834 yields 0.04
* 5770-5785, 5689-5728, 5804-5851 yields -0.09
